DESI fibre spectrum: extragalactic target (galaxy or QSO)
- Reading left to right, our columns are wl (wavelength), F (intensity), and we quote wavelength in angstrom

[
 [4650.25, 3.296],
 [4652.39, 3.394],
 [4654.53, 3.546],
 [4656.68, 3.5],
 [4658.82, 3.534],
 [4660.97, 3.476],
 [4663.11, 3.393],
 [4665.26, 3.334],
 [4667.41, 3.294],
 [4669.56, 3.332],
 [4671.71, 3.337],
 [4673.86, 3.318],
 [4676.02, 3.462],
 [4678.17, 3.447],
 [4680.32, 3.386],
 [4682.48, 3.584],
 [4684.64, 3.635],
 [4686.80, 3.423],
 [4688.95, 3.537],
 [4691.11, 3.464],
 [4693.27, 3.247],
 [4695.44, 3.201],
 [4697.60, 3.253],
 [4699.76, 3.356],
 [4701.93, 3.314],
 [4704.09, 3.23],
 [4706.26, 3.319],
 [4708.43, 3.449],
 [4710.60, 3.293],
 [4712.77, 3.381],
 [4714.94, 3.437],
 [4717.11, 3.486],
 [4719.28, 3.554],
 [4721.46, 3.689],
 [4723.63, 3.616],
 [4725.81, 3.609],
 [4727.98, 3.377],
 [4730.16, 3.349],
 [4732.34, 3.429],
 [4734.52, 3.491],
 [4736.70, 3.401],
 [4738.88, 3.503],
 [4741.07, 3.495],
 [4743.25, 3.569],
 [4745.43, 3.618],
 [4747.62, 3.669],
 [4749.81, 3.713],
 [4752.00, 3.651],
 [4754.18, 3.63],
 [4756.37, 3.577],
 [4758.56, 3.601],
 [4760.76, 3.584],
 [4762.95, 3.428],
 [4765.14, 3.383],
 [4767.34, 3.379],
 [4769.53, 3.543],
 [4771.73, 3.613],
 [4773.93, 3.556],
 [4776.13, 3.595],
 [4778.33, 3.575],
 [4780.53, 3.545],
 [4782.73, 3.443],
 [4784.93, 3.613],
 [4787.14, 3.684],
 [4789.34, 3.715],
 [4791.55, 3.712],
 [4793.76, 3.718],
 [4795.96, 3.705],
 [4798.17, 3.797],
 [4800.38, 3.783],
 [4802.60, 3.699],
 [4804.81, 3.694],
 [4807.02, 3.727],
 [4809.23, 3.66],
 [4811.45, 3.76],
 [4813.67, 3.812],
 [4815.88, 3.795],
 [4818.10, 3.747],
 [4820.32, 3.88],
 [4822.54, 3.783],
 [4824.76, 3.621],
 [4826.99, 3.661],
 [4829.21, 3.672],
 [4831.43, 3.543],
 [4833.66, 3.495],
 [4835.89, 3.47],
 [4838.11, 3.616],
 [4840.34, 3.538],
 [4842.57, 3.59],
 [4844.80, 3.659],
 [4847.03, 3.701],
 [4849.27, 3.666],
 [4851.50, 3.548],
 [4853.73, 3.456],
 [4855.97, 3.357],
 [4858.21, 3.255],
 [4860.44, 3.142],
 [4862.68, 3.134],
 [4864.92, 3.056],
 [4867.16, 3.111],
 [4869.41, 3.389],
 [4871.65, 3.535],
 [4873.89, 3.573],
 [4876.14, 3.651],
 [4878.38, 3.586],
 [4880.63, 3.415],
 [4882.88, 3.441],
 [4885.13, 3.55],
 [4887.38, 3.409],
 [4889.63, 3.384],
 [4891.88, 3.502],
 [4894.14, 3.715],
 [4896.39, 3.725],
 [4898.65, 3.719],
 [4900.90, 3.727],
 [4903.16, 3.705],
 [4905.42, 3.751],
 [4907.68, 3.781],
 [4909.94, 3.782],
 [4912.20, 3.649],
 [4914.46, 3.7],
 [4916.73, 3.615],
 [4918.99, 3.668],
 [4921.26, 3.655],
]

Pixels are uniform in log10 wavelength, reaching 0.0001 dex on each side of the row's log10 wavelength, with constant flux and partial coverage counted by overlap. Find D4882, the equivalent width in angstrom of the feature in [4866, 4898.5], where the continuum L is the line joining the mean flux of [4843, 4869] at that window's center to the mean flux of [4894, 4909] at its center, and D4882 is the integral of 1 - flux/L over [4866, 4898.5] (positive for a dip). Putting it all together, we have 0.7 angstrom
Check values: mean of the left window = 3.38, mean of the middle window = 3.5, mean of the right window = 3.73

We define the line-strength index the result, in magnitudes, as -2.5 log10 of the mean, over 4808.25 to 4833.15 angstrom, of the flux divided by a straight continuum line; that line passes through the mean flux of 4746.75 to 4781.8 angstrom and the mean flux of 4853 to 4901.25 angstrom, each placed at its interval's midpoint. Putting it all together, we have -0.064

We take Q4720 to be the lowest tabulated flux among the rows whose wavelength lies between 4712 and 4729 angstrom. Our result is 3.377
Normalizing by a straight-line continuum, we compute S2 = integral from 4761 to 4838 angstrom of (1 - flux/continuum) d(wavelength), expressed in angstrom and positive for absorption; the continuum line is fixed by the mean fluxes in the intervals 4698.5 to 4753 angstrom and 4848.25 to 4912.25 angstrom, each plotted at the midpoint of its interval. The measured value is -3.3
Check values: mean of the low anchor 3.48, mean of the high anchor 3.51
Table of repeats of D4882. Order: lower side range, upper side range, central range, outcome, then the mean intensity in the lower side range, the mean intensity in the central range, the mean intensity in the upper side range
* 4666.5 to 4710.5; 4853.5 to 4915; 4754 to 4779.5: -0.79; 3.38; 3.53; 3.51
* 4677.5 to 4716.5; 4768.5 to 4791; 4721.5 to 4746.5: -0.19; 3.39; 3.51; 3.59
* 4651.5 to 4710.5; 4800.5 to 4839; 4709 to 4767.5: -0.01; 3.4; 3.52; 3.69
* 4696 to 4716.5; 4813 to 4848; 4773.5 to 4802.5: -0.84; 3.34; 3.65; 3.66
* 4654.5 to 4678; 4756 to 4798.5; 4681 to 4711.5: 0.66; 3.41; 3.38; 3.58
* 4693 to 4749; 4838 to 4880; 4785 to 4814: -2.34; 3.44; 3.72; 3.45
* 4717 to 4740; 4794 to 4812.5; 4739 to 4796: 0.53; 3.5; 3.59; 3.73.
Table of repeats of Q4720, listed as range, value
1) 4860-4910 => 3.056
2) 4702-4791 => 3.23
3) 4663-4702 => 3.201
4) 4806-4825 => 3.621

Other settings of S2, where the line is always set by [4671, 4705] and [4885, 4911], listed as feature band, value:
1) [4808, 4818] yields -0.6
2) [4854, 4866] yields 1.3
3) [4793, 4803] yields -0.6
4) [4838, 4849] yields -0.1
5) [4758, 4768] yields 0.0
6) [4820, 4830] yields -0.4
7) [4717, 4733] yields -0.4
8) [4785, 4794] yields -0.5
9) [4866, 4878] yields 0.5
